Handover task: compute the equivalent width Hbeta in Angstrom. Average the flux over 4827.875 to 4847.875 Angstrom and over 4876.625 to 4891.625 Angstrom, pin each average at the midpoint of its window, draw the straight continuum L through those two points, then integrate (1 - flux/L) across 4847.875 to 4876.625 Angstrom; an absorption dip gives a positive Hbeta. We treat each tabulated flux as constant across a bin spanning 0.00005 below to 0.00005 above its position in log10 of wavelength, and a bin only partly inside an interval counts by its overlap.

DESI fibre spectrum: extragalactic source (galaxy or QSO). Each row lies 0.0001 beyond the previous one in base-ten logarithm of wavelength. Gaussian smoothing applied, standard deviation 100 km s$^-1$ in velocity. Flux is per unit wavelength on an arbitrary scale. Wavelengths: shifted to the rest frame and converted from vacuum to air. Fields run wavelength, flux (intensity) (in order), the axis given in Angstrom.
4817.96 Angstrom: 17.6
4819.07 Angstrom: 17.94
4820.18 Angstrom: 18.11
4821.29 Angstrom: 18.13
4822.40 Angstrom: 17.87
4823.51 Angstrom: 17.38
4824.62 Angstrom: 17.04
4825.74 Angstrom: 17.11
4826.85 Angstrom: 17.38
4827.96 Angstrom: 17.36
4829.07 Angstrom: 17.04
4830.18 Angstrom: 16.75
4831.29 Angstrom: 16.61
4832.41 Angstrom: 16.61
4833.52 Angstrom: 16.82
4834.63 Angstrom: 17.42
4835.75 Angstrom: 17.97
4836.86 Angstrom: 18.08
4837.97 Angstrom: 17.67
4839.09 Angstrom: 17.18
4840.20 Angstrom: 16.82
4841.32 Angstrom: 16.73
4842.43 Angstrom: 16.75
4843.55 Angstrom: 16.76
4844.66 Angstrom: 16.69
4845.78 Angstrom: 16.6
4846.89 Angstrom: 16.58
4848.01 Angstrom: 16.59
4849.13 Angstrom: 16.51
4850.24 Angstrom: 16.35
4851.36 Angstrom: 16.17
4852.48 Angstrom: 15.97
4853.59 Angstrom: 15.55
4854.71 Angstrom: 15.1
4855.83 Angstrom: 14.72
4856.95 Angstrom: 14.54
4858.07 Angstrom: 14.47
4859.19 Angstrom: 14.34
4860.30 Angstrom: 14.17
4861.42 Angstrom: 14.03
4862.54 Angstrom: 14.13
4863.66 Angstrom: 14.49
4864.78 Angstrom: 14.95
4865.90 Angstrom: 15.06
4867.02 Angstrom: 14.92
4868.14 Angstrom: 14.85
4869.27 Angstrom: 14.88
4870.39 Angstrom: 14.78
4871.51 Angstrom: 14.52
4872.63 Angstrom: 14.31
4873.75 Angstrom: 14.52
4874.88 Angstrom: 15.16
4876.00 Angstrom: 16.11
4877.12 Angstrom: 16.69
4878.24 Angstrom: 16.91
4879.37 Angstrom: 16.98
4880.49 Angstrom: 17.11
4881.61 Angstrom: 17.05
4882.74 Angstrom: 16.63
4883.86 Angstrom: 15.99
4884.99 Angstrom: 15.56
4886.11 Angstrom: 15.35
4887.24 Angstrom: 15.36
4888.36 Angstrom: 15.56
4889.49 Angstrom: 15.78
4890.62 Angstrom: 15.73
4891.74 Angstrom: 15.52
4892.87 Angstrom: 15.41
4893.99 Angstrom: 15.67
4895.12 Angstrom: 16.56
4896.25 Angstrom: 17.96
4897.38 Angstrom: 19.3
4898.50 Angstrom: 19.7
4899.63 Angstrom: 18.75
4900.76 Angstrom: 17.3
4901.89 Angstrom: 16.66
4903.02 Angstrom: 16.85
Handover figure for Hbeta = 2.7 Angstrom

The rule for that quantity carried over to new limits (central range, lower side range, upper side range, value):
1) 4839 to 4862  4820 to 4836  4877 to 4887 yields 1.51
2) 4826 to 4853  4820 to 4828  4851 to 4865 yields -1.04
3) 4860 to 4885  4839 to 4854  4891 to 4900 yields 2.29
